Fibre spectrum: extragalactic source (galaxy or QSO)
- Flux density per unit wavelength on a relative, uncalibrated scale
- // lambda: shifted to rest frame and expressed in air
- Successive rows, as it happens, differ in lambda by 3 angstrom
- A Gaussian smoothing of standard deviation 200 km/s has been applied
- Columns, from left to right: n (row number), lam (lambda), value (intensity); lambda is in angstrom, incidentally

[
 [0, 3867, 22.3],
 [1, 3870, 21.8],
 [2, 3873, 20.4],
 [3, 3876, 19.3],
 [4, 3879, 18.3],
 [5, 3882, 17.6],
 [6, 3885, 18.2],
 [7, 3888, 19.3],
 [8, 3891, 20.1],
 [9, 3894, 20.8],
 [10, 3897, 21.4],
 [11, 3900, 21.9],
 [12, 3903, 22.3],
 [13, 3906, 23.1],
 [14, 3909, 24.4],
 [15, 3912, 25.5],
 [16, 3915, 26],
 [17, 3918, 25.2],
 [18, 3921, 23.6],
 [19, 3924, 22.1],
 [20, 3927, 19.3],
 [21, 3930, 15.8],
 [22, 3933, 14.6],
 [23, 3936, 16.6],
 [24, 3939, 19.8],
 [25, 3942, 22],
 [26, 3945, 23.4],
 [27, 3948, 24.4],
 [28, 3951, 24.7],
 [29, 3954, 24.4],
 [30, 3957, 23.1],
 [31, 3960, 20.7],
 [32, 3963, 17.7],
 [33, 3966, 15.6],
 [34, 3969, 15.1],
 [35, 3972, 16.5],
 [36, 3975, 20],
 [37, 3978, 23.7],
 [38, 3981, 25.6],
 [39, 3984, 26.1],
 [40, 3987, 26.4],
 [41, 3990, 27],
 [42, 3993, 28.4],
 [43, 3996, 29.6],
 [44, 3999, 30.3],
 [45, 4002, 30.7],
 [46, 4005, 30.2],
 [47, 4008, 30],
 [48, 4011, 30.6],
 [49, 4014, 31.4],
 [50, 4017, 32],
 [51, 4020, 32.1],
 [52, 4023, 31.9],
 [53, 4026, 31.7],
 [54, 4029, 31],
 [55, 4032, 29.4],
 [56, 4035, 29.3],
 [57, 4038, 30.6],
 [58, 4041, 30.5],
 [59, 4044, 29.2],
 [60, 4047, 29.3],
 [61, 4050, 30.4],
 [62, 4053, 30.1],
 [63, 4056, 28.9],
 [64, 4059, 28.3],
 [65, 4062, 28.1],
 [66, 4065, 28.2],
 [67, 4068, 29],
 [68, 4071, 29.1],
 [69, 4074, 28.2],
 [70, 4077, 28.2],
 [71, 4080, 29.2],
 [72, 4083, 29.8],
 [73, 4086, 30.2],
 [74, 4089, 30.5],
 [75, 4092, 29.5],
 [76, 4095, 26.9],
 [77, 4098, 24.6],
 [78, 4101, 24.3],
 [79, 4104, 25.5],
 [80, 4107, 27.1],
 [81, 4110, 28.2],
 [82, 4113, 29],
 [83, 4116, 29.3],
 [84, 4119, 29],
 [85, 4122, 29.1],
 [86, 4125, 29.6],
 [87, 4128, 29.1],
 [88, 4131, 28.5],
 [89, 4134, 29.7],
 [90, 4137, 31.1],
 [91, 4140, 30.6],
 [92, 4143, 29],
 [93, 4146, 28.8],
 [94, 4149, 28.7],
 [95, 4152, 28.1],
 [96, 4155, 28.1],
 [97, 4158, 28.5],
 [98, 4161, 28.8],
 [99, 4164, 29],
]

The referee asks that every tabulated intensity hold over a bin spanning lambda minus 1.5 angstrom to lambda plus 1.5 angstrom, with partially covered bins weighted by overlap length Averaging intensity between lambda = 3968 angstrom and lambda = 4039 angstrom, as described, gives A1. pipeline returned 28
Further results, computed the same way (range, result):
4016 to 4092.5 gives 29.8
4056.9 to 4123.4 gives 28.2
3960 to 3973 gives 16.7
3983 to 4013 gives 29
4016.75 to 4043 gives 30.9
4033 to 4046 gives 29.9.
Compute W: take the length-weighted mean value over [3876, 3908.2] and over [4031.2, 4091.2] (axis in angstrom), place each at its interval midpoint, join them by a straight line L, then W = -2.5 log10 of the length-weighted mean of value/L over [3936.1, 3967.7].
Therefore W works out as 0.11 mag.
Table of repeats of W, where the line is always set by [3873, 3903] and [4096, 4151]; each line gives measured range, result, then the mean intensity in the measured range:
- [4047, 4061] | -0.14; 29.4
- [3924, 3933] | 0.19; 17.8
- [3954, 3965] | 0.08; 20.8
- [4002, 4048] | -0.23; 30.6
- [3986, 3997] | -0.18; 27.8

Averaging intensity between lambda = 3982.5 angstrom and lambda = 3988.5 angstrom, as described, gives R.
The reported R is 26.2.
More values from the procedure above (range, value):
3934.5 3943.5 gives 19.5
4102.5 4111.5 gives 26.9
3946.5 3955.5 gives 24.5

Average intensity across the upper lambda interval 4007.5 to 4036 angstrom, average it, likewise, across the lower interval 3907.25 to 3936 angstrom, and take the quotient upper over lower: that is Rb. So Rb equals 1.4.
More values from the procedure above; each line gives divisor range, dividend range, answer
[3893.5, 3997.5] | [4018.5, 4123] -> 1.31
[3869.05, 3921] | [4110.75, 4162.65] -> 1.35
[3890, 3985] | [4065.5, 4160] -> 1.34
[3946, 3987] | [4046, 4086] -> 1.35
